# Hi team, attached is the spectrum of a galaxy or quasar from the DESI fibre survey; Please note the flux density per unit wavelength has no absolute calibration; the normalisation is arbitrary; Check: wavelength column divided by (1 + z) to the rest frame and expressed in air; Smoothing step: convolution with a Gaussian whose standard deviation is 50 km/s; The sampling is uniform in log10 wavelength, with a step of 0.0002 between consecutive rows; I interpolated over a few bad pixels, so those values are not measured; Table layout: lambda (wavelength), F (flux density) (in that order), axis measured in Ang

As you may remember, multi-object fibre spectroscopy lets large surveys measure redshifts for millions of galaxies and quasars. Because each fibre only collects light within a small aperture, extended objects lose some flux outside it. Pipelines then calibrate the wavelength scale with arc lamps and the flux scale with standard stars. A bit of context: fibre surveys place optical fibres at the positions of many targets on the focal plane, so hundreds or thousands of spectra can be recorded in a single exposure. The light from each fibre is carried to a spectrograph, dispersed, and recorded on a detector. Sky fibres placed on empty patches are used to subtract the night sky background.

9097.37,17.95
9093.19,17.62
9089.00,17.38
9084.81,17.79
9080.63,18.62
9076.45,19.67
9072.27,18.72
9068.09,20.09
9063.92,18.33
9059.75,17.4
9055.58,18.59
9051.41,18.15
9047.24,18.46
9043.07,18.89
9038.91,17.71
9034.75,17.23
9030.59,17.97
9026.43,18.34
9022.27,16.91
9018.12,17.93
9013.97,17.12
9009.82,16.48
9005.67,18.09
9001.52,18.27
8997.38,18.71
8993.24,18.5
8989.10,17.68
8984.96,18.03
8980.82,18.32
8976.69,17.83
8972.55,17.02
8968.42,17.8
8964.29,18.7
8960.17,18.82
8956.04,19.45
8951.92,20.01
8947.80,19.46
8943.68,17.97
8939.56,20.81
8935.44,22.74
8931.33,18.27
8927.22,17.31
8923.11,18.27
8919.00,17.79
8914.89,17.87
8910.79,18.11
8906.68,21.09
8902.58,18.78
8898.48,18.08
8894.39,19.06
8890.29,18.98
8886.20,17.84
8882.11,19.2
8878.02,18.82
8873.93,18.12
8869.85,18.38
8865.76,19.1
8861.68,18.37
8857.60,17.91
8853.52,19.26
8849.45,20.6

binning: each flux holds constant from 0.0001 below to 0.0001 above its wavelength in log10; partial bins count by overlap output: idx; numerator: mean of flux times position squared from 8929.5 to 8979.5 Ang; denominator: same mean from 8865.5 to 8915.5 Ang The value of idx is 1.03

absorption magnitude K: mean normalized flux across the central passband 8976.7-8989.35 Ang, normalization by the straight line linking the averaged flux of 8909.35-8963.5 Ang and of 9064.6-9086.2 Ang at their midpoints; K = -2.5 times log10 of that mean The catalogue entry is 0.06 mag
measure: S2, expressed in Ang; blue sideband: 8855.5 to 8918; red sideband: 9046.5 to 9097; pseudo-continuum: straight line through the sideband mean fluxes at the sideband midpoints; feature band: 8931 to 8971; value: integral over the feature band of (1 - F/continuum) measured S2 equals -1.88 Ang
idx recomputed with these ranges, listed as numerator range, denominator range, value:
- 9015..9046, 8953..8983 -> 0.99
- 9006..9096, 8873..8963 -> 0.98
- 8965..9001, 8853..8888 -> 1.00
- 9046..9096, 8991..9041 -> 1.05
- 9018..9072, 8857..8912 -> 1.01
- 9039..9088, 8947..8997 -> 1.03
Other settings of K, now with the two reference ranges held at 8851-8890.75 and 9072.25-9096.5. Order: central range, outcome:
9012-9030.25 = 0.04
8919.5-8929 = 0.04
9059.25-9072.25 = -0.03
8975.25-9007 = 0.01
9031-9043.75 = 0.03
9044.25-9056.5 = -0.01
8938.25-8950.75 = -0.05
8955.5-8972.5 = 0.00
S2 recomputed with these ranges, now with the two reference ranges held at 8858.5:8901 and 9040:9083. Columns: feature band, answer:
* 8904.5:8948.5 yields -1.1 Ang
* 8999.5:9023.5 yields 1.5 Ang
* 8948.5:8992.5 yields 0.5 Ang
